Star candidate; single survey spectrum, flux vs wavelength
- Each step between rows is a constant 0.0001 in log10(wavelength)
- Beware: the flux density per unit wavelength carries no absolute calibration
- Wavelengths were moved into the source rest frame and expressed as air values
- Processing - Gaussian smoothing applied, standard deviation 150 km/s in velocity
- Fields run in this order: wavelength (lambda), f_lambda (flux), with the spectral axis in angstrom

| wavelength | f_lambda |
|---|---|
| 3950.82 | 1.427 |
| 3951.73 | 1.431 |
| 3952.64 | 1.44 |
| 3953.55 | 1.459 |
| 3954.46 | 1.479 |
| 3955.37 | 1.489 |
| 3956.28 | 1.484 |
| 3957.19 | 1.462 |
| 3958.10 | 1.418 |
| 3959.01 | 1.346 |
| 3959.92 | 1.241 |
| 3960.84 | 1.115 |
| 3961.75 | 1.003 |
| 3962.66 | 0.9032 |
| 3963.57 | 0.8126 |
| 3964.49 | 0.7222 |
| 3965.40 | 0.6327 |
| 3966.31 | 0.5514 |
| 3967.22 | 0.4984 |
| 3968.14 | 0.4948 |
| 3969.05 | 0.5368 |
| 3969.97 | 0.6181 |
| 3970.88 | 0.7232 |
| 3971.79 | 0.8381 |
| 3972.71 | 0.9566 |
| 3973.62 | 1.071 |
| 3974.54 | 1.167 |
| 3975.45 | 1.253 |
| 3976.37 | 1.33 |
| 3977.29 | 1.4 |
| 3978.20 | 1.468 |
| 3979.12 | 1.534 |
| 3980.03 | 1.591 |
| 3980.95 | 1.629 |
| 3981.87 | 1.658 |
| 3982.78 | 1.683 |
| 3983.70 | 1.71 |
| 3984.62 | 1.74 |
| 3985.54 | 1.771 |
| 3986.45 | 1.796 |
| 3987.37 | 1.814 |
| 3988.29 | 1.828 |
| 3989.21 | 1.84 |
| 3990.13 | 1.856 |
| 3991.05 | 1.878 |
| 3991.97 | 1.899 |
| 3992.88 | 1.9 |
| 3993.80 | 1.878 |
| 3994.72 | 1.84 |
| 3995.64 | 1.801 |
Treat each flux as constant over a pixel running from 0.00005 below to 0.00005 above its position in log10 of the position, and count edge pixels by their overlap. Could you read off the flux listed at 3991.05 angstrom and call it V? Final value 1.878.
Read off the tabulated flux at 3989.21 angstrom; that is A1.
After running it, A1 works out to 1.84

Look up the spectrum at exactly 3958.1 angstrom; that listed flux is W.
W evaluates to 1.418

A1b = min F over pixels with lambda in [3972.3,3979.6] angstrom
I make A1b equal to 0.9566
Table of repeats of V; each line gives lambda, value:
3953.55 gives 1.459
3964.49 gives 0.7222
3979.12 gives 1.534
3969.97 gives 0.6181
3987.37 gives 1.814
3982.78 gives 1.683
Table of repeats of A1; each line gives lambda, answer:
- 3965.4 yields 0.6327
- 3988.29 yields 1.828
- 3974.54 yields 1.167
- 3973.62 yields 1.071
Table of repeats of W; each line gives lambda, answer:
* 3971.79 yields 0.8381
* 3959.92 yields 1.241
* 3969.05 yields 0.5368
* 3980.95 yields 1.629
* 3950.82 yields 1.427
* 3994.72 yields 1.84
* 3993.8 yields 1.878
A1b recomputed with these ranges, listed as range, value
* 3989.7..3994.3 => 1.856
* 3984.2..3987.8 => 1.74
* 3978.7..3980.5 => 1.534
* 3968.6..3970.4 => 0.5368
